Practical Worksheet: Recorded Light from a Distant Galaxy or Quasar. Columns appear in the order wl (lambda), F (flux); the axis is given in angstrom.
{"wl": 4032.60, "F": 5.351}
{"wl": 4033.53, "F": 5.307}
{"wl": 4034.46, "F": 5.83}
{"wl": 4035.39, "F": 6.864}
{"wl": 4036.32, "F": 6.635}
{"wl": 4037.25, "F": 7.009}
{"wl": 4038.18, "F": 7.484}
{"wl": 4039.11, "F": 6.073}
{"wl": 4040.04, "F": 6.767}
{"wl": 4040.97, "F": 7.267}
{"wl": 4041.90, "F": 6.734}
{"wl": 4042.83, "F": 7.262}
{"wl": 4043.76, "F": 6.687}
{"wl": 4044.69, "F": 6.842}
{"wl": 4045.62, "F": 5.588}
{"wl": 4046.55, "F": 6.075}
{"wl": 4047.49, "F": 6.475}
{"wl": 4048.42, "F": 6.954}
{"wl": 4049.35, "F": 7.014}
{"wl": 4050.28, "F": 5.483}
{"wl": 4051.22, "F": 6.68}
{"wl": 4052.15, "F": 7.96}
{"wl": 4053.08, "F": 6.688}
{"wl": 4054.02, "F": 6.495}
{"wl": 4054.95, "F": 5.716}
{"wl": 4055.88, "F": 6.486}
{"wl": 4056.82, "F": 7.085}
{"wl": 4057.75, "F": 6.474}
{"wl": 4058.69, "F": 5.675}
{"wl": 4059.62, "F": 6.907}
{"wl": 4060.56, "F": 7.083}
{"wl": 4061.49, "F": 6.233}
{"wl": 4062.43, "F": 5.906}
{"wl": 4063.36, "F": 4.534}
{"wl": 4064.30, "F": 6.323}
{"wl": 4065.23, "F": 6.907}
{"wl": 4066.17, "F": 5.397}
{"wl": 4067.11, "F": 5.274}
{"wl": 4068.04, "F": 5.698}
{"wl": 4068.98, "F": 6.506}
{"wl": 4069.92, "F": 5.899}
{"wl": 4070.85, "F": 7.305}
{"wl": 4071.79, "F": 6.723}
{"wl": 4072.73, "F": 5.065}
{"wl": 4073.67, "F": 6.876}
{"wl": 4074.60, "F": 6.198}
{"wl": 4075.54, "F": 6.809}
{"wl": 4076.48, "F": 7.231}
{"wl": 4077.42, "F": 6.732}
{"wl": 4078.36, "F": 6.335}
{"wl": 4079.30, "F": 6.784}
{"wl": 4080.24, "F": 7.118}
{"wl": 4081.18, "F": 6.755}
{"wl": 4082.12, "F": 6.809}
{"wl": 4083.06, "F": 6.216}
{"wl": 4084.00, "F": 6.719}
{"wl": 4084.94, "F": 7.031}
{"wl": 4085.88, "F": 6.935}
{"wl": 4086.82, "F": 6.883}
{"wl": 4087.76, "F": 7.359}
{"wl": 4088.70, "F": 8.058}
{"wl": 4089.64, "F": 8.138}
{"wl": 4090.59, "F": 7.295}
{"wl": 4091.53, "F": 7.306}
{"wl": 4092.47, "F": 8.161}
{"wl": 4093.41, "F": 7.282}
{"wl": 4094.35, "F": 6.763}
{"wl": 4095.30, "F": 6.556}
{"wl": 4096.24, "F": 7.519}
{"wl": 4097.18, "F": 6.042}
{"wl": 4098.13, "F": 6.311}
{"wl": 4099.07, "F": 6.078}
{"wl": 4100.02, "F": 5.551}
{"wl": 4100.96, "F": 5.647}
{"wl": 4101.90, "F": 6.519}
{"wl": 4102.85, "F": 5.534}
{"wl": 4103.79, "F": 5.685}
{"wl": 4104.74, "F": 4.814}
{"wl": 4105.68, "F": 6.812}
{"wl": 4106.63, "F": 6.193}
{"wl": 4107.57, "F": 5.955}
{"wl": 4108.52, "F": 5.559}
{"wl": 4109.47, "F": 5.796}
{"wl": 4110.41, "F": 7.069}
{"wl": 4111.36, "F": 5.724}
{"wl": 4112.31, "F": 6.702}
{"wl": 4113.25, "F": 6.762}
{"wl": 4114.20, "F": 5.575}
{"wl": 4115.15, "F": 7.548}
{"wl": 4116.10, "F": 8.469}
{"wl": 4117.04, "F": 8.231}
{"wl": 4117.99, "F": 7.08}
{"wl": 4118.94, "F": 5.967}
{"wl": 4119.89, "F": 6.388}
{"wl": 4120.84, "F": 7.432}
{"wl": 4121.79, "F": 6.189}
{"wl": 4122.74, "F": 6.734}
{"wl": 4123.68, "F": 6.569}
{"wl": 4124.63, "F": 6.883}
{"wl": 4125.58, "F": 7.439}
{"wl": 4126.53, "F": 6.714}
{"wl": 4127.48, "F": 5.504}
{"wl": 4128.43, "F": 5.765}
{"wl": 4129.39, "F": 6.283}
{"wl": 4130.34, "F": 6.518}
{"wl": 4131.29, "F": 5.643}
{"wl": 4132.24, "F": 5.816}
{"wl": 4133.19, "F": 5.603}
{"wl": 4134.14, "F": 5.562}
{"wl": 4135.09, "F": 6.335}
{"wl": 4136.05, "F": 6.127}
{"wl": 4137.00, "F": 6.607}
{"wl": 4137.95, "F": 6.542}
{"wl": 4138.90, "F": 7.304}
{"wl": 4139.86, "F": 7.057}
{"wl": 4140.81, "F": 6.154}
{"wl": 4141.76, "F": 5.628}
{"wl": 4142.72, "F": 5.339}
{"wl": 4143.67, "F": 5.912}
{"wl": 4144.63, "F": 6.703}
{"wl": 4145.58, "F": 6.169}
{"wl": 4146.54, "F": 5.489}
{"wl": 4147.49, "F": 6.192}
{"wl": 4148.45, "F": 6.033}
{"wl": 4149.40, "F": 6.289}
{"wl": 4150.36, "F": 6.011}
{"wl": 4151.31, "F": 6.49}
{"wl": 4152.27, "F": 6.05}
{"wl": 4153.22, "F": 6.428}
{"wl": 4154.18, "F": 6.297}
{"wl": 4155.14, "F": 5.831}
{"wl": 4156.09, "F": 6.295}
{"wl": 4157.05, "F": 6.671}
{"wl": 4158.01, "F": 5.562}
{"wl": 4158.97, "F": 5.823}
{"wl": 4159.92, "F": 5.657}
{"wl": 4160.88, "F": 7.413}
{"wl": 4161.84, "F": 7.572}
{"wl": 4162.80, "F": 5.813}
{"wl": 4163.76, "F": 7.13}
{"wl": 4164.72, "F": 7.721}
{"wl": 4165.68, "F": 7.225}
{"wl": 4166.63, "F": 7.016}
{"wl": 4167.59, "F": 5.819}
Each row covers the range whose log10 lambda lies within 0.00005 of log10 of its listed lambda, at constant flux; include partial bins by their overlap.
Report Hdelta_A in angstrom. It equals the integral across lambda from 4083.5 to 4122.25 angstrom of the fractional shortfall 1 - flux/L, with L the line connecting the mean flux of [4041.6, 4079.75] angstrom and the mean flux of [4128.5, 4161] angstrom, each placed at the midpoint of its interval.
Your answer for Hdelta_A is -2.40 angstrom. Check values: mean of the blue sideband 6.42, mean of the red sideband 6.15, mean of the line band 6.67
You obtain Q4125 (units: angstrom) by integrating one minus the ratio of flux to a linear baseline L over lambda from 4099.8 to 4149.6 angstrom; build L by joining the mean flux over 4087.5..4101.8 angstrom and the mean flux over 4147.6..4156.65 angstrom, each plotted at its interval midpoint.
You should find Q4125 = 1.8 angstrom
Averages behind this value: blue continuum 6.92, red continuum 6.2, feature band 6.31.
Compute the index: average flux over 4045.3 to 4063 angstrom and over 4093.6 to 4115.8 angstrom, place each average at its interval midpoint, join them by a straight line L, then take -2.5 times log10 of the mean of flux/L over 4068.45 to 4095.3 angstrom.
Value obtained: -0.09 mag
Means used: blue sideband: 6.47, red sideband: 6.23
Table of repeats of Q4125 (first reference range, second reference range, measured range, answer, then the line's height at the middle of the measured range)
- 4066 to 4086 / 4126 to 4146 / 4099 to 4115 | 0.7 angstrom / 6.32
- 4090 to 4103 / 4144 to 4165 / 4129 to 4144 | 0.6 angstrom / 6.43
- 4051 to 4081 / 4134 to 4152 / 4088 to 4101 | -1.3 angstrom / 6.34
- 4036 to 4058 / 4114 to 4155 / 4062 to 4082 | 0.8 angstrom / 6.59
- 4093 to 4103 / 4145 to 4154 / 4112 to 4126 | -1.5 angstrom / 6.27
